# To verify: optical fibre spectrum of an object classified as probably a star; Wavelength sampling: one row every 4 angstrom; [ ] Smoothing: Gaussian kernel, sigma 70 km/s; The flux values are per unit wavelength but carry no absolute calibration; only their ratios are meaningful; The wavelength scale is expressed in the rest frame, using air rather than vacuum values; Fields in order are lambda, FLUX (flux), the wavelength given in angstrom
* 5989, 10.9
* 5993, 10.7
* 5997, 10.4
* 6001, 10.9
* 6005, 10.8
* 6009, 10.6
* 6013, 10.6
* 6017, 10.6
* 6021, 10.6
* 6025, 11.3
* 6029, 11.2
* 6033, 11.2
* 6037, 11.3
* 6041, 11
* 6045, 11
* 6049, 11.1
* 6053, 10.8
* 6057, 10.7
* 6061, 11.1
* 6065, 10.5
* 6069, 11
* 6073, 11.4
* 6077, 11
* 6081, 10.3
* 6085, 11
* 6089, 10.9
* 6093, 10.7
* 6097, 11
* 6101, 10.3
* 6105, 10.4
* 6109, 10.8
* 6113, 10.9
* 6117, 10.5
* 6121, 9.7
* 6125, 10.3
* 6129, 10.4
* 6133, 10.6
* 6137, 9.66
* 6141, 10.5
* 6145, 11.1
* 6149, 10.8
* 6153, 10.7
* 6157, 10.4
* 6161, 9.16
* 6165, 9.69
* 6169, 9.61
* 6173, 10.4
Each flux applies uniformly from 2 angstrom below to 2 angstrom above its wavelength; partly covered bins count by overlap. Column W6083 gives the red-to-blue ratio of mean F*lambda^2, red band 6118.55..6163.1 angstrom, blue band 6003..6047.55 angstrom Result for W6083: 0.98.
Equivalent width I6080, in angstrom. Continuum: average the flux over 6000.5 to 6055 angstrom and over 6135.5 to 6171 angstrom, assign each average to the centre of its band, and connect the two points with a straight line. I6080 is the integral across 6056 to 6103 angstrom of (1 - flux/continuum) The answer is -0.9 angstrom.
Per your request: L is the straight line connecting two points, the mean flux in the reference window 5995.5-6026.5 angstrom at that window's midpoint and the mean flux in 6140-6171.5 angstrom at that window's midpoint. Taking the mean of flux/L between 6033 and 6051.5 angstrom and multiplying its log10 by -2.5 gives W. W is -0.05 mag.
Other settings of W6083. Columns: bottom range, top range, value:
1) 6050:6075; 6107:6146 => 0.97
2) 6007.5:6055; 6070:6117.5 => 1.01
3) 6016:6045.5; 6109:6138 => 0.97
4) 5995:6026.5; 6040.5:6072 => 1.03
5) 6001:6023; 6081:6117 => 1.03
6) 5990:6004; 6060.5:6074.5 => 1.05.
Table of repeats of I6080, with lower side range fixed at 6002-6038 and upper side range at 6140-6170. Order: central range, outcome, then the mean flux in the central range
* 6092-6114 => -0.4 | 10.7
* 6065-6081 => -0.5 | 10.9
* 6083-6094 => -0.3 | 10.9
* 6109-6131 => 0.1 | 10.4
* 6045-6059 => -0.2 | 10.9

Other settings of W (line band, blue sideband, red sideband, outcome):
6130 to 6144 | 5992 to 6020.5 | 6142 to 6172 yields 0.00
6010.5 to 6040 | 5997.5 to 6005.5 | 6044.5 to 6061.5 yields -0.01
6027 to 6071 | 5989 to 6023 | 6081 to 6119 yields -0.03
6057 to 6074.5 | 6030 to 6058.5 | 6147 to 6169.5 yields -0.01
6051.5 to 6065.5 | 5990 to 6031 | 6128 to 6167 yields -0.02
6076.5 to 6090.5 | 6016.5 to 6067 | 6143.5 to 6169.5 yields -0.01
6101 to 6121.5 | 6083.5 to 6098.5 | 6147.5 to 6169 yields 0.02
